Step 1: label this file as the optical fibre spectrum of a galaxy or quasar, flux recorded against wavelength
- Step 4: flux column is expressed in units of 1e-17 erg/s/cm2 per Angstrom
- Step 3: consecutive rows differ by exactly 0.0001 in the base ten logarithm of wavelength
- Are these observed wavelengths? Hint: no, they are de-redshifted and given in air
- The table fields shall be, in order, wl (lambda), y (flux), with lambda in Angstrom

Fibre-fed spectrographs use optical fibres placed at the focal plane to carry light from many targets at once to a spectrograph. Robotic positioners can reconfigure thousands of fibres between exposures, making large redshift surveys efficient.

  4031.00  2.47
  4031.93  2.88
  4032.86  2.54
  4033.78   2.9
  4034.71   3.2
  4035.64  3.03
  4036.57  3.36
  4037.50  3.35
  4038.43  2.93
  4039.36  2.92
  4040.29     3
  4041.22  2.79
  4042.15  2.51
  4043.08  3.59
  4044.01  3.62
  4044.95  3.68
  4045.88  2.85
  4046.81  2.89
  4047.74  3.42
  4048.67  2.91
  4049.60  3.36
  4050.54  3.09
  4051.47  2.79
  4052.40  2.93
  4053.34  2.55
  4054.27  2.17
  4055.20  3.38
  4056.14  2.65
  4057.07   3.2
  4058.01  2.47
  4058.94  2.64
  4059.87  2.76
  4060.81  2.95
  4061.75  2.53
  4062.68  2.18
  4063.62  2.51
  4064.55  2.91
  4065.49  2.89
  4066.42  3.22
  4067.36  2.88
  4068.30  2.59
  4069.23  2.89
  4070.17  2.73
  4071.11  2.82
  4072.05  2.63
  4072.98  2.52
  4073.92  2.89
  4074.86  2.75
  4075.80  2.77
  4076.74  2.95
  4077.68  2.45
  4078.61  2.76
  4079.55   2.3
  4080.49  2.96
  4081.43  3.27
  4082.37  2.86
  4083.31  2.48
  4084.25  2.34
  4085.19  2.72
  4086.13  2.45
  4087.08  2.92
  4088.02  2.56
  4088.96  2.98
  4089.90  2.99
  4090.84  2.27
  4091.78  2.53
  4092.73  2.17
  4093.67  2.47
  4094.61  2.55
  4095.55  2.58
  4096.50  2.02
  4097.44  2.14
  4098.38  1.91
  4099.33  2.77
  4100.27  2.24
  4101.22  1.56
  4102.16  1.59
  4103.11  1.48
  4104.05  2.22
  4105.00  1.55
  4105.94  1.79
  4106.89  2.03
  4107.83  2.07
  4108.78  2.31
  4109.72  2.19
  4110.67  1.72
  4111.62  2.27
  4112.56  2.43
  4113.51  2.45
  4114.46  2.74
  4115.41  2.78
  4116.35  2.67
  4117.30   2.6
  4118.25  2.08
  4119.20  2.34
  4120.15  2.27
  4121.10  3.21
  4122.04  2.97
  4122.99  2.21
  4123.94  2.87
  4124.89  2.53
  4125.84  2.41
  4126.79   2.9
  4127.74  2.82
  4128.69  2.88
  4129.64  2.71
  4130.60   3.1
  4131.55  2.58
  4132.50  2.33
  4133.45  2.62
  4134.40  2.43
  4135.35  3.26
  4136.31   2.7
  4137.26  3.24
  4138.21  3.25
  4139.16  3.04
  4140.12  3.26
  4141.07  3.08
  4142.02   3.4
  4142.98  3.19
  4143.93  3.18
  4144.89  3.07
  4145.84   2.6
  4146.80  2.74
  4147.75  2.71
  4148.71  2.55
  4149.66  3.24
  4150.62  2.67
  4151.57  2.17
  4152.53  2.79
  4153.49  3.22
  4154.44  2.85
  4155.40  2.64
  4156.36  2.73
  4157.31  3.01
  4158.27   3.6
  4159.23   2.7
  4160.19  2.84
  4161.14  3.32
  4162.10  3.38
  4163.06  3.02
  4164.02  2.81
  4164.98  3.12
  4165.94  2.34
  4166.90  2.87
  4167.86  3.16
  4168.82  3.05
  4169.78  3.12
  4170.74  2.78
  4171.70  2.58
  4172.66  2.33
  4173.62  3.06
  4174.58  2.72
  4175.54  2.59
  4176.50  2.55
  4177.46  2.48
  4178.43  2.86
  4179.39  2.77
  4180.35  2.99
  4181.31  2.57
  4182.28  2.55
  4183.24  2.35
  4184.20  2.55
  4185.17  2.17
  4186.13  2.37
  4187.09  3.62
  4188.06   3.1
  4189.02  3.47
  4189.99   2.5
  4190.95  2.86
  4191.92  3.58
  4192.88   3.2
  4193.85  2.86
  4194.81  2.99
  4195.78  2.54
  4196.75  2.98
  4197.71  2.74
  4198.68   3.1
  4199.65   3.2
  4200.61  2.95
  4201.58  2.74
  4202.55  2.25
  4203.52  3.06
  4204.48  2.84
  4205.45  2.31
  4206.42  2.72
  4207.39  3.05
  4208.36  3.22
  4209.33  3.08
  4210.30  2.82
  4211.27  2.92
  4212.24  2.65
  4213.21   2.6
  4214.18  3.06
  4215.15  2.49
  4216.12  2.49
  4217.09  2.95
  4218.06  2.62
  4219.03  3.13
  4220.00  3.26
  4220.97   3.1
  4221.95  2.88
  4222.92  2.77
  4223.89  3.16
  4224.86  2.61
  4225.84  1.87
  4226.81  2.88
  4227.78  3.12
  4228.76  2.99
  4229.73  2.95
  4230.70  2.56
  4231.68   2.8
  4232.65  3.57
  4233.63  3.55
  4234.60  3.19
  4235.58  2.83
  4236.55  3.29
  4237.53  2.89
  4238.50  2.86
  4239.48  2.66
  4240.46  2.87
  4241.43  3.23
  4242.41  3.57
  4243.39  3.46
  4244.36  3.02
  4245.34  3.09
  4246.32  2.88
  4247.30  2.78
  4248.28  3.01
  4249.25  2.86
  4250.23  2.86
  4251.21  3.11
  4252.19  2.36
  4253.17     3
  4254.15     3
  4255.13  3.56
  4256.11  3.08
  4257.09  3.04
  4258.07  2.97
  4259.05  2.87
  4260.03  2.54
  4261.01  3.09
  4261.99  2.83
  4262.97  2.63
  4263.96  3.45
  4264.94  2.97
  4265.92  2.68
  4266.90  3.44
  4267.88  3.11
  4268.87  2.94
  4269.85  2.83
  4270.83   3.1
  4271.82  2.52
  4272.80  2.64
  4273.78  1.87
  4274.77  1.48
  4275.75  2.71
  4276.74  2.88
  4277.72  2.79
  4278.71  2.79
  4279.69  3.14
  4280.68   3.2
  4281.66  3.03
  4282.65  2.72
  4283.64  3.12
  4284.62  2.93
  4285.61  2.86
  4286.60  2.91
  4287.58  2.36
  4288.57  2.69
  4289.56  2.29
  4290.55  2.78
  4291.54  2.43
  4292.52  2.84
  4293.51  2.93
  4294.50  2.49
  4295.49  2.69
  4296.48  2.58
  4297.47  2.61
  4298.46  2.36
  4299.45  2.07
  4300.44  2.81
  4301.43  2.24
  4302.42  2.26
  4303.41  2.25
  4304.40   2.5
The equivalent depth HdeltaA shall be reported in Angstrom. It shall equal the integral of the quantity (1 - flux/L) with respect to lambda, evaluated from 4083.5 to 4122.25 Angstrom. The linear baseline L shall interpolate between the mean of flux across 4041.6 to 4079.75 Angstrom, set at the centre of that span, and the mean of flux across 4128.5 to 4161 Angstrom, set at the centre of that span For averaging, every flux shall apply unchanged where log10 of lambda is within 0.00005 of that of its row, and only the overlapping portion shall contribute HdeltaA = 7.2 Angstrom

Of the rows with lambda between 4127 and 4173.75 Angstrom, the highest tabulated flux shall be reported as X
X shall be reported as 3.6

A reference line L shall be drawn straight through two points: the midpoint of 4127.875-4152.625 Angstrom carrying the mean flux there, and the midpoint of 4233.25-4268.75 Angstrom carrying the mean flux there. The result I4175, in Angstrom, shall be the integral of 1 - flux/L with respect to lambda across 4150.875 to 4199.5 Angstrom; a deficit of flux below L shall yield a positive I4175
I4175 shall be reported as 1.1 Angstrom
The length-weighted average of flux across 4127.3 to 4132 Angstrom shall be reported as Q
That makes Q 2.82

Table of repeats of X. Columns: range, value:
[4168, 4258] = 3.62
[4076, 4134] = 3.27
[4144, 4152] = 3.24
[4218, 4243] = 3.57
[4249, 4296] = 3.56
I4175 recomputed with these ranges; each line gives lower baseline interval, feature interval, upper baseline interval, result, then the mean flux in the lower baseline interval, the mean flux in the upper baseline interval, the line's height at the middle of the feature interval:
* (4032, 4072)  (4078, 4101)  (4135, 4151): 3.2 Angstrom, 2.91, 3.01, 2.95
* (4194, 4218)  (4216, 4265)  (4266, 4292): -3.2 Angstrom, 2.82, 2.75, 2.79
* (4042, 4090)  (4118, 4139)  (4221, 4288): 1.0 Angstrom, 2.83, 2.91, 2.86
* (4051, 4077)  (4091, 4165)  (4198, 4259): 5.4 Angstrom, 2.75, 2.93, 2.82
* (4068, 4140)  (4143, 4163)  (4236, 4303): -2.2 Angstrom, 2.54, 2.82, 2.62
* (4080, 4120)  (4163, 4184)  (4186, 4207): 0.2 Angstrom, 2.36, 2.92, 2.78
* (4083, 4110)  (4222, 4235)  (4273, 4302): -2.0 Angstrom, 2.27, 2.64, 2.53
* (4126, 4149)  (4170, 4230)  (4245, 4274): 1.8 Angstrom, 2.9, 2.91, 2.9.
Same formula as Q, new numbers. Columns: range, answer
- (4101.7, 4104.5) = 1.76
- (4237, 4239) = 2.88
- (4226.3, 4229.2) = 2.99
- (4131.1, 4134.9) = 2.5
